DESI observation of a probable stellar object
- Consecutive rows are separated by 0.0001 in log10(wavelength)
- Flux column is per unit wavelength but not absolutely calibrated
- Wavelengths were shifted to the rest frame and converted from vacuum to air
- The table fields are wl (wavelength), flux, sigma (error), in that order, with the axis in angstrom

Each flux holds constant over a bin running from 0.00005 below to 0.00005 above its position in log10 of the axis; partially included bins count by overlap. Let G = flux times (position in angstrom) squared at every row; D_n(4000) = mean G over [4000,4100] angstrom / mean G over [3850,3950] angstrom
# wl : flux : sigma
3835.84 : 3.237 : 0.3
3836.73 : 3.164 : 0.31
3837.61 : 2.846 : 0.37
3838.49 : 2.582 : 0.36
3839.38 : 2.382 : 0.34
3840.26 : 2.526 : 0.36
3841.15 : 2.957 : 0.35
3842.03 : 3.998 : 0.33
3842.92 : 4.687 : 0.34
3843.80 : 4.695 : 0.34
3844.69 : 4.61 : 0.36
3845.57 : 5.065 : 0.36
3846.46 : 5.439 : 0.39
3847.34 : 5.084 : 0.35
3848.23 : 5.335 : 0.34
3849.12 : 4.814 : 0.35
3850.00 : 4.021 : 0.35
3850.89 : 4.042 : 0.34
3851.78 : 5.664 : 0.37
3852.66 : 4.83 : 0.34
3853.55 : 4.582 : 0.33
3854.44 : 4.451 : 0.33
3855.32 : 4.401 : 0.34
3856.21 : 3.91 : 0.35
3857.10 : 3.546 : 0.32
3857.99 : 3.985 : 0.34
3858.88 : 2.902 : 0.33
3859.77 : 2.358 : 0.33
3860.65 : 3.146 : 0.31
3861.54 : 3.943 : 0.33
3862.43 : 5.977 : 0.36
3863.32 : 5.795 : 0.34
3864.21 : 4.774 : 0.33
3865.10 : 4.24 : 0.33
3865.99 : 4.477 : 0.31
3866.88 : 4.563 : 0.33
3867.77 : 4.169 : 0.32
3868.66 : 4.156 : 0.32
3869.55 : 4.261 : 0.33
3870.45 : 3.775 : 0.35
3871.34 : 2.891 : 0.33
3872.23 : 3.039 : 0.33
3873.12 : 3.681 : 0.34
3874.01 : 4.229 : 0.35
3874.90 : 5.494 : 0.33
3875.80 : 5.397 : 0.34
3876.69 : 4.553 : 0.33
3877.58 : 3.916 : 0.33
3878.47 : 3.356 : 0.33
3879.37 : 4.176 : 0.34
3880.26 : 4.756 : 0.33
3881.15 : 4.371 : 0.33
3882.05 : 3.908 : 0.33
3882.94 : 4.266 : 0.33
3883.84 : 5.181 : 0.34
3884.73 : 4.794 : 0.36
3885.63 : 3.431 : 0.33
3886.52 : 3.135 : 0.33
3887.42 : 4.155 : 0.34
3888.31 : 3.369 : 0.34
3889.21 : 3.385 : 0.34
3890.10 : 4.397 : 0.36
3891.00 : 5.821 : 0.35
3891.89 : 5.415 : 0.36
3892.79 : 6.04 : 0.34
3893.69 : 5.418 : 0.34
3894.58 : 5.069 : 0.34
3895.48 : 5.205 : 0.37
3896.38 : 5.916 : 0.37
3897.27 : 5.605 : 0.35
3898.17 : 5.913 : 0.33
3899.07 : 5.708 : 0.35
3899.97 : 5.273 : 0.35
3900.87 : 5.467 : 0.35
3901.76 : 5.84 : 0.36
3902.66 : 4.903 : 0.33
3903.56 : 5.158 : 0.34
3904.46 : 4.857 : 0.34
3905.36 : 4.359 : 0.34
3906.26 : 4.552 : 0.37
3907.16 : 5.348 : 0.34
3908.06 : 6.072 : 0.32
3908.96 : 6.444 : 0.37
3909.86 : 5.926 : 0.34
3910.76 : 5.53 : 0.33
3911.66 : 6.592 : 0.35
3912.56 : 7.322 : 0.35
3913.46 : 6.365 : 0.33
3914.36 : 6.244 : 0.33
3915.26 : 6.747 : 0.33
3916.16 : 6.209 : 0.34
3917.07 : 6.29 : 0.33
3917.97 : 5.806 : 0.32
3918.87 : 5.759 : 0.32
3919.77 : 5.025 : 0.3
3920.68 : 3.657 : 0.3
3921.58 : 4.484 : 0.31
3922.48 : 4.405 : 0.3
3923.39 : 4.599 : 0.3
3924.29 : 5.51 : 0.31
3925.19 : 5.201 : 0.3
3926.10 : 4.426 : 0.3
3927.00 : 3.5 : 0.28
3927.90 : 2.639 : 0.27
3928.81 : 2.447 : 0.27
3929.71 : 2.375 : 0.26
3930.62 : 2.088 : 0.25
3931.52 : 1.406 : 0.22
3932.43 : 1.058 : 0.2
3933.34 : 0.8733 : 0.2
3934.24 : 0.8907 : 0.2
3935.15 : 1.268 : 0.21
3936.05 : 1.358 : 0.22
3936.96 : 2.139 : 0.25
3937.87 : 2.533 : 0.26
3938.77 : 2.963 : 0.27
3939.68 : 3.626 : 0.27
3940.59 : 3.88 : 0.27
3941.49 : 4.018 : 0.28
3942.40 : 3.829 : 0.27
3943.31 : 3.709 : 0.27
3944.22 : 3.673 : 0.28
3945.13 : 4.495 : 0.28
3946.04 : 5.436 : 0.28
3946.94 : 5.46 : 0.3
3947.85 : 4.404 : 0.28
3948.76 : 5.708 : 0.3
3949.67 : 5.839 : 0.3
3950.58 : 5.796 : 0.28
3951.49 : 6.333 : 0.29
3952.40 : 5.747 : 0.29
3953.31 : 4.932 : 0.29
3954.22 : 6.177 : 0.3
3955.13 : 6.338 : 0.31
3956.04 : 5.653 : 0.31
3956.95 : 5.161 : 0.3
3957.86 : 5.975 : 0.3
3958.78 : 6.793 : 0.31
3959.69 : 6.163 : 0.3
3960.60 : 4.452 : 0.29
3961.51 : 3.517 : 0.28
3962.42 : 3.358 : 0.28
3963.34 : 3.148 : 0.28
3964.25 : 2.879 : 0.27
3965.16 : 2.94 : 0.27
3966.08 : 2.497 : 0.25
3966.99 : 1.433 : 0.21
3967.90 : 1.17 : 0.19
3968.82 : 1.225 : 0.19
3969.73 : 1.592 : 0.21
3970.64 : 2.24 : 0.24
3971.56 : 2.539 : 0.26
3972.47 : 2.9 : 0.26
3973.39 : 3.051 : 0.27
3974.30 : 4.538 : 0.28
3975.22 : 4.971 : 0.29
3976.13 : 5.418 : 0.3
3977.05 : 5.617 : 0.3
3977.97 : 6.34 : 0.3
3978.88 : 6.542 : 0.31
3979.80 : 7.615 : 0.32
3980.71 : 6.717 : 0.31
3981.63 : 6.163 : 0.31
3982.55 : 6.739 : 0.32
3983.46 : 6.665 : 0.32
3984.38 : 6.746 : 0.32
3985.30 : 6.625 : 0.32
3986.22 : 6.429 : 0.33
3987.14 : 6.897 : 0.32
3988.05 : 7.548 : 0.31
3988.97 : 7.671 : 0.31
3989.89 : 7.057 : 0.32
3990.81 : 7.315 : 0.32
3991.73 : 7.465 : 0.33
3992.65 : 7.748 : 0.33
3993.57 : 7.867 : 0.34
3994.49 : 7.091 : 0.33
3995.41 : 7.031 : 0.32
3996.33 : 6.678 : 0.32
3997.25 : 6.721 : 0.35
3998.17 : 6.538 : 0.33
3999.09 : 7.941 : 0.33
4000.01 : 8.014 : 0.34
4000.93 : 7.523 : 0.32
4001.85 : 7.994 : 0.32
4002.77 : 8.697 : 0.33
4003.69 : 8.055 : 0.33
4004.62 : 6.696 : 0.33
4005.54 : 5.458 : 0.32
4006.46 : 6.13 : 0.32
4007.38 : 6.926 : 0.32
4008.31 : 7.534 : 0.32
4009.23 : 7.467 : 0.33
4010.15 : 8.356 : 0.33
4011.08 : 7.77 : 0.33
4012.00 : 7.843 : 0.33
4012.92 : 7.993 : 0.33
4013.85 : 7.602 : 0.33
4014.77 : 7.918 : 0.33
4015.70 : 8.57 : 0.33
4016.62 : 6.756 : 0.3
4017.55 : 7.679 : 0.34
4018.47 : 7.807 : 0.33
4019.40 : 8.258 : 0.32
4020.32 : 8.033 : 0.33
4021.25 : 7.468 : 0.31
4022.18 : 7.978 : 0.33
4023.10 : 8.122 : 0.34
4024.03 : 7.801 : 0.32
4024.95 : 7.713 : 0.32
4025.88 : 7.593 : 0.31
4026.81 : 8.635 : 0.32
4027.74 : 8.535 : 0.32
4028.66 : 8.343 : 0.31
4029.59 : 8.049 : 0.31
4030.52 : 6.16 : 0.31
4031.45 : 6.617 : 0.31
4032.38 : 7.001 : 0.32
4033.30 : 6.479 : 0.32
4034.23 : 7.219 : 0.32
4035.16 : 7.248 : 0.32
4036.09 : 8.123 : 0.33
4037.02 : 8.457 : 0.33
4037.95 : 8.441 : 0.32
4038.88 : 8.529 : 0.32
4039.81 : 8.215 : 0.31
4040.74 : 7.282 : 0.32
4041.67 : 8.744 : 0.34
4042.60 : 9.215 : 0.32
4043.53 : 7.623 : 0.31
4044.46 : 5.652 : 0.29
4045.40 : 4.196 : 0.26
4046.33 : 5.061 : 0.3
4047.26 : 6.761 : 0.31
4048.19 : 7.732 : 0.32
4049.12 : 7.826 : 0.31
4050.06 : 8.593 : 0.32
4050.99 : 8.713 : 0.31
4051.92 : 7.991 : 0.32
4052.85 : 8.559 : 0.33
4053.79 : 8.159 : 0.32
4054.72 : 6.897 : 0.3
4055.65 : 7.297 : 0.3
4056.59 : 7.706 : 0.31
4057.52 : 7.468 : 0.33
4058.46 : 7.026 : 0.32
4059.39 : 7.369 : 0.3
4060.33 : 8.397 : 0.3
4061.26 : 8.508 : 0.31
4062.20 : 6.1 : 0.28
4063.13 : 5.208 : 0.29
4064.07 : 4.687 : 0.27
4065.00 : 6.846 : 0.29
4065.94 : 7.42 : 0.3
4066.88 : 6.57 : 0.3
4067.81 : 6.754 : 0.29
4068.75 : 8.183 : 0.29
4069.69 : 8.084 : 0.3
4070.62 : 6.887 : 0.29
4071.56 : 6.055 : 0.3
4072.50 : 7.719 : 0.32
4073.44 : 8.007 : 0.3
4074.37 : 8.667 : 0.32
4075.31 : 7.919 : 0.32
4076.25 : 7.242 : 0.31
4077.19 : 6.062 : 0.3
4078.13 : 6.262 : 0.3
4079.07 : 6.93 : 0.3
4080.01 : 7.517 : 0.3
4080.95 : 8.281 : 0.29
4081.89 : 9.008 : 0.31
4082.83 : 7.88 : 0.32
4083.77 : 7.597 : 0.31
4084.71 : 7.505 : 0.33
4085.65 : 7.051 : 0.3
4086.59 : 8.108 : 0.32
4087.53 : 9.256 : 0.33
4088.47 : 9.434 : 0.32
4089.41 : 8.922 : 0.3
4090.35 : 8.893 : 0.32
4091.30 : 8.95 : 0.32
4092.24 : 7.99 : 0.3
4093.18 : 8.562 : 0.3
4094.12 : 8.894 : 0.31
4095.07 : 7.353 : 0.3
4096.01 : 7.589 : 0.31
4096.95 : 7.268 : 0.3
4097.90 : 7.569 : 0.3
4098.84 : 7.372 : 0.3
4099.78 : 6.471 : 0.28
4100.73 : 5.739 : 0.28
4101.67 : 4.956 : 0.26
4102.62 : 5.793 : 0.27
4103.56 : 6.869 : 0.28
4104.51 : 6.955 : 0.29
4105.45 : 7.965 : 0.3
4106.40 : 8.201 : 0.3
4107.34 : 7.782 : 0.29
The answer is 1.9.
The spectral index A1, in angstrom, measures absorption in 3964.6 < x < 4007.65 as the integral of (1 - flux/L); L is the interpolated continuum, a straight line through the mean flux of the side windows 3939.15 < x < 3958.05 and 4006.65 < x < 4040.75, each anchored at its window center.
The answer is 4.2 angstrom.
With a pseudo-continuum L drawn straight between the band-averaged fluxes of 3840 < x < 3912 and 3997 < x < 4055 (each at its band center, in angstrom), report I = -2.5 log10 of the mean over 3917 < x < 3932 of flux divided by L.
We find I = 0.35 mag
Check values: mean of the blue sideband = 4.62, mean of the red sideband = 7.59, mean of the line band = 4.03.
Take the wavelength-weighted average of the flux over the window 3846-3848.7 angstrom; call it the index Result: 5.27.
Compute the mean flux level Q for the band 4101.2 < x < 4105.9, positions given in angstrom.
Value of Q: 6.5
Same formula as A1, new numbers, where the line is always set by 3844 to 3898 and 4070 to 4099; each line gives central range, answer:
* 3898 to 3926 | -2.3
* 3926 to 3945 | 10.0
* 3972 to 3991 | 0.2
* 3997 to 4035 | -4.6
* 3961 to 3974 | 7.6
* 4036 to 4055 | -1.1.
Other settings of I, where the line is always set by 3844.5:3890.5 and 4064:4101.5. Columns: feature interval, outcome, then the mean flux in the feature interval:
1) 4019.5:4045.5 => -0.13 mag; 7.68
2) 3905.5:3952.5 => 0.18 mag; 4.37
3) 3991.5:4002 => -0.18 mag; 7.37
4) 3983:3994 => -0.17 mag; 7.17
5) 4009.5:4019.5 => -0.20 mag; 7.84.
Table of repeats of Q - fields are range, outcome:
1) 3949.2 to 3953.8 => 5.73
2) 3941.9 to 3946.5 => 4.23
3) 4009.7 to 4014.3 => 7.9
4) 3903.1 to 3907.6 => 4.85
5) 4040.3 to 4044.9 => 7.72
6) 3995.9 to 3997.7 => 6.7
